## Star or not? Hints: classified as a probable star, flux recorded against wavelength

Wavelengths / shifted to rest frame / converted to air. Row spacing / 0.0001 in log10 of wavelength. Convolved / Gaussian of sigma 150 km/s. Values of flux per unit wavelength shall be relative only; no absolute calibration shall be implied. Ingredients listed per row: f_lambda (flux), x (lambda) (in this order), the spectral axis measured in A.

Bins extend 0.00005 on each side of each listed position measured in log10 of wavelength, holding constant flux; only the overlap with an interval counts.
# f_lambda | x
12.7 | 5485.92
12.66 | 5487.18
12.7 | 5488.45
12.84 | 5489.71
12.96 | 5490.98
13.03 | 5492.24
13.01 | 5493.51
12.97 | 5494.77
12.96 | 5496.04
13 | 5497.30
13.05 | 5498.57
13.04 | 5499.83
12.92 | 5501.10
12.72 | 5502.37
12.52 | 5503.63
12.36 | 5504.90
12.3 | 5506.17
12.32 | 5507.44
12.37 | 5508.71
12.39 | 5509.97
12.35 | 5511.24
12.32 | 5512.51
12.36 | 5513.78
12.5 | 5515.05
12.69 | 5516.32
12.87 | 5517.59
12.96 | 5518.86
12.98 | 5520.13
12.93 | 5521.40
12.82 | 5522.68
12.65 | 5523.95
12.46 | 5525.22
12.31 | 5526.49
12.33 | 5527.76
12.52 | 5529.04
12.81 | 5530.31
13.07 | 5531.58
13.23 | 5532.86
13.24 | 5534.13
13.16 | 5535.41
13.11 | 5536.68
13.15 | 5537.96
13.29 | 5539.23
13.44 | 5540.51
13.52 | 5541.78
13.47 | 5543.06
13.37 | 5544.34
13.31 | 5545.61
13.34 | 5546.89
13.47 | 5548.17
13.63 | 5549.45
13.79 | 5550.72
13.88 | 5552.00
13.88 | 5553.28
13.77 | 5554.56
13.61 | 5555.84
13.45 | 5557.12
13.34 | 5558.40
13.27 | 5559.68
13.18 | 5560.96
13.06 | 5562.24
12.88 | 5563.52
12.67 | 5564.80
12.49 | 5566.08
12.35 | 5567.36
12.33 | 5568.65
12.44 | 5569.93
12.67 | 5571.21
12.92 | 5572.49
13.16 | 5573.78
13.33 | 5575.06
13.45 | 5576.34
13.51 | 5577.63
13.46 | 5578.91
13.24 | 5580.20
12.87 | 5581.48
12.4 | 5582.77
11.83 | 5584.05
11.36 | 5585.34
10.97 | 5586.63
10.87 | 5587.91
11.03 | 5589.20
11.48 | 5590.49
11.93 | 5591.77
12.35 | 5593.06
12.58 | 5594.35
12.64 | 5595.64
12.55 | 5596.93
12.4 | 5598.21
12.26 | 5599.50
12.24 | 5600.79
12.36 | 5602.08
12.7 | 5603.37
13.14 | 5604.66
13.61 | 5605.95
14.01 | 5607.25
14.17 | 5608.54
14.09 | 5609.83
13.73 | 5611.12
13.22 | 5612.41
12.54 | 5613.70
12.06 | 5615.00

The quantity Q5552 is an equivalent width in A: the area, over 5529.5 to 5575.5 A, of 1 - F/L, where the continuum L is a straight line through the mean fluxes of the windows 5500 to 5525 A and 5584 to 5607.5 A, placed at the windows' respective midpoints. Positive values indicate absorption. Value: -2.9 A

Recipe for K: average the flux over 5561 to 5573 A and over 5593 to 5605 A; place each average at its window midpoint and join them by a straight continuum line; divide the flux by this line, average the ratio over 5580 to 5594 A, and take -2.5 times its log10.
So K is 0.07 mag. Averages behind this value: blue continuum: 12.7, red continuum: 12.5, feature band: 11.8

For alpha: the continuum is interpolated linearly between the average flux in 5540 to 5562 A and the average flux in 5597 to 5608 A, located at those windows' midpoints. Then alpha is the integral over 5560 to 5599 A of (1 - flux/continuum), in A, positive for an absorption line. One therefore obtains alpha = 1.94 A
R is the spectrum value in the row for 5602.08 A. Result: 12.36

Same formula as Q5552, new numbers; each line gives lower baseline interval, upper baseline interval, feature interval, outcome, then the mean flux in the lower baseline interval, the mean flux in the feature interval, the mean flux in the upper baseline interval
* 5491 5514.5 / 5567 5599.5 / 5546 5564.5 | -1.41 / 12.7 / 13.4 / 12.4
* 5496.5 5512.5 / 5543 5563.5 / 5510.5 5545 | 0.36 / 12.6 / 12.9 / 13.5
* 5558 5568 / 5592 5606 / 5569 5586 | -0.06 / 12.9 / 12.8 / 12.6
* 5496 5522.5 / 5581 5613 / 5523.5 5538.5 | -0.26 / 12.7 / 12.8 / 12.5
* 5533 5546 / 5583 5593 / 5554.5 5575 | -1.02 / 13.3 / 13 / 11.5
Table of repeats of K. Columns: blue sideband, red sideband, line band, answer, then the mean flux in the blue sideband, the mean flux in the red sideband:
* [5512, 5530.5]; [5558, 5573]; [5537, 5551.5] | -0.06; 12.6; 12.8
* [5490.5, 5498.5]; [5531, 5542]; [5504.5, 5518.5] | 0.05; 13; 13.2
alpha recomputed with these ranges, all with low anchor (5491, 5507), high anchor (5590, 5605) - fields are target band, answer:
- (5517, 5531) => 0.0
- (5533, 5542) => -0.4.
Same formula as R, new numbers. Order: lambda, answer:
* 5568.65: 12.33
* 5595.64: 12.64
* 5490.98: 12.96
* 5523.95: 12.65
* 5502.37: 12.72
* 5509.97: 12.39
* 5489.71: 12.84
